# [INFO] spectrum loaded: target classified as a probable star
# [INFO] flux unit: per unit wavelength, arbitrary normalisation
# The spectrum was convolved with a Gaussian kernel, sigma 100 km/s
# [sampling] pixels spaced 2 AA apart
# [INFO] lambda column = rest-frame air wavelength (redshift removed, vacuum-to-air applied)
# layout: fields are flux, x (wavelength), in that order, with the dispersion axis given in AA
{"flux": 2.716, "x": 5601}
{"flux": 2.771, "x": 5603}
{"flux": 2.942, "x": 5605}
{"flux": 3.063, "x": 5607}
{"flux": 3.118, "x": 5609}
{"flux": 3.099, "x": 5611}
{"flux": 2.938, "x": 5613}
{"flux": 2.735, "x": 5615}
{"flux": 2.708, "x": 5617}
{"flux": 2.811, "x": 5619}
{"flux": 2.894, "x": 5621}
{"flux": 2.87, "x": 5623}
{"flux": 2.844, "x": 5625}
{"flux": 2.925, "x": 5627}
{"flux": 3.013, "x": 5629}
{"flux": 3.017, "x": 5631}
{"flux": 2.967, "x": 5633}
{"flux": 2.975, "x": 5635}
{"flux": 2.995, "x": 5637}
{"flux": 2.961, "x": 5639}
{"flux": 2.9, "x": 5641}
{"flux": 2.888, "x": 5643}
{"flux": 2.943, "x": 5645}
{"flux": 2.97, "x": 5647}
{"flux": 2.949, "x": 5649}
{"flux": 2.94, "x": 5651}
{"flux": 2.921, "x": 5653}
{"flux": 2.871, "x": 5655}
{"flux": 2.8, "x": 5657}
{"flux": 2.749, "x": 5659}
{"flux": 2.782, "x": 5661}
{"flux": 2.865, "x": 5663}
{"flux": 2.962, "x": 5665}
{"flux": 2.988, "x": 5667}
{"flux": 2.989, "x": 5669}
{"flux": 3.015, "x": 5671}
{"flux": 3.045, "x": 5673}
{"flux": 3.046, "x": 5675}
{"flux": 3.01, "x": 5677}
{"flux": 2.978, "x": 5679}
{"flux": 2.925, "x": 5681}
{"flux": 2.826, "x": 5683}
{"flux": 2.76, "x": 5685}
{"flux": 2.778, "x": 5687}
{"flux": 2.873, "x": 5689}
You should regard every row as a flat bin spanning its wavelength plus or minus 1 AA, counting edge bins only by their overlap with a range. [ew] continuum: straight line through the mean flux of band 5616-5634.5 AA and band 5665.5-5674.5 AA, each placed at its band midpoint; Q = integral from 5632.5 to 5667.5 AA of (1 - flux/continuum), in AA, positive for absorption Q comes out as 0.6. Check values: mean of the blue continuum 2.9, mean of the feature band 2.91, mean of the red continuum 3.01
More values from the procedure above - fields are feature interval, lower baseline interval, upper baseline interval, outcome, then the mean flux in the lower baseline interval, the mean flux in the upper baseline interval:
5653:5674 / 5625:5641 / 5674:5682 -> 0.5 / 2.97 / 2.99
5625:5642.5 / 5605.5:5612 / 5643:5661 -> 0.1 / 3.08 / 2.89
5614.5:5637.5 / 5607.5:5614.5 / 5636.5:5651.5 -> 0.7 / 3.03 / 2.94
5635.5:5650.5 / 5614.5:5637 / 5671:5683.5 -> -0.1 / 2.9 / 2.98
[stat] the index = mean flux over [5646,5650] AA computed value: 2.96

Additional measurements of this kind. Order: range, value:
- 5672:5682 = 3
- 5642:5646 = 2.92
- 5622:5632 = 2.93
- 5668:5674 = 3.02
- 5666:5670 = 2.99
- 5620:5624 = 2.88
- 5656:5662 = 2.78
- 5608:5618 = 2.92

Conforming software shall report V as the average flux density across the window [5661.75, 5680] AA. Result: 2.99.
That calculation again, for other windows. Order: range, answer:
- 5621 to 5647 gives 2.94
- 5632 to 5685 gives 2.93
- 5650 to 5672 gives 2.9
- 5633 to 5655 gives 2.94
